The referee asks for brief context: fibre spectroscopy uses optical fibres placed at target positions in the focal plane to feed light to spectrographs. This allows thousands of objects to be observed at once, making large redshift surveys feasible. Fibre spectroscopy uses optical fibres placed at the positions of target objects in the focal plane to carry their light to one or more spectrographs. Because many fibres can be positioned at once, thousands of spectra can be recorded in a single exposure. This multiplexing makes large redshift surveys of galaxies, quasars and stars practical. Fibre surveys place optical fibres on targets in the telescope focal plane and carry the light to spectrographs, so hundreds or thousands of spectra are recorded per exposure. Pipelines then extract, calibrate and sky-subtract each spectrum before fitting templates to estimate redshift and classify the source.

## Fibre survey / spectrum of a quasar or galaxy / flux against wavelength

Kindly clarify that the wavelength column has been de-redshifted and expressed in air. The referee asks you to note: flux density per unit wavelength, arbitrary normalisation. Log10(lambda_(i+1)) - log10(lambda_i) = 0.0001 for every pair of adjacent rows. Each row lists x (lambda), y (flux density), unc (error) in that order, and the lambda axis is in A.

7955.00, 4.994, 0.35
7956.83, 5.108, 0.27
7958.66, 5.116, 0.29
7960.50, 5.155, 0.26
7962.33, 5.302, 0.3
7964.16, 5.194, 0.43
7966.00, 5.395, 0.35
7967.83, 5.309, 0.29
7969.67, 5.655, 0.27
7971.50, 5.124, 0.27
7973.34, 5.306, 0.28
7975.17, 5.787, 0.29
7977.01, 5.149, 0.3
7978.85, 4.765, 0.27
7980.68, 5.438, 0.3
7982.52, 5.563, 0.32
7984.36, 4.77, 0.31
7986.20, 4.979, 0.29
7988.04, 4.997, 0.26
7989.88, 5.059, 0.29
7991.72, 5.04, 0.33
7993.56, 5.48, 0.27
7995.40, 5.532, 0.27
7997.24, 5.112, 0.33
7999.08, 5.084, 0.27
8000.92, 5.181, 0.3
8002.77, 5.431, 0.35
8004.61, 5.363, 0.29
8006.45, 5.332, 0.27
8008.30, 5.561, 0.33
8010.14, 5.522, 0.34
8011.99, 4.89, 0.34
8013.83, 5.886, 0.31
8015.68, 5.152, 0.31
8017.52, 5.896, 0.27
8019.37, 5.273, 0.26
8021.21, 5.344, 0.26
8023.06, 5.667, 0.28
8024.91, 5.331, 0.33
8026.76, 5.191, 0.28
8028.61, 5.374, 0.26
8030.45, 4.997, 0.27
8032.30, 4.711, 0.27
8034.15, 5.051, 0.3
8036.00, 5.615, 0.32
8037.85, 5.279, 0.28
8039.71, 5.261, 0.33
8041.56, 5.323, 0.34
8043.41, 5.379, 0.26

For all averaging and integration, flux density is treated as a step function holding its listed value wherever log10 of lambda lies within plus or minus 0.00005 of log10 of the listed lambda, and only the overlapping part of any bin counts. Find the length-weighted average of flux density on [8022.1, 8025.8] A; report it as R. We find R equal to 5.49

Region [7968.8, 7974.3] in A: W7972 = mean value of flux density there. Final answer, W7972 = 5.37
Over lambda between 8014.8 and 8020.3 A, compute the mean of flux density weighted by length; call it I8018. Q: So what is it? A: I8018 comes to 5.45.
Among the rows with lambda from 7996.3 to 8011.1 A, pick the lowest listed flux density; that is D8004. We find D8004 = 5.084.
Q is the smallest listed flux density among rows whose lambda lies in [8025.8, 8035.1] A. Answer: 4.711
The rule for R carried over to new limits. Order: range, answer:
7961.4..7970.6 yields 5.37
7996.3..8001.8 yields 5.13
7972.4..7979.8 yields 5.25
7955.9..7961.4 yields 5.12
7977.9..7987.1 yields 5.1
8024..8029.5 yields 5.29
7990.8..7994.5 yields 5.26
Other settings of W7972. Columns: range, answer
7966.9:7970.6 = 5.49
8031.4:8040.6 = 5.18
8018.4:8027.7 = 5.36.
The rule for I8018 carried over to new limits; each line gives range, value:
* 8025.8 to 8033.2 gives 5.07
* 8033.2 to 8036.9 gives 5.33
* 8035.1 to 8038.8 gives 5.43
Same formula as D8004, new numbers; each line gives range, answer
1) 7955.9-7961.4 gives 5.108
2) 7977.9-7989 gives 4.765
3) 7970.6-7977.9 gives 5.124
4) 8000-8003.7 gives 5.181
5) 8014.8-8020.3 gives 5.152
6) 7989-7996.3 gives 5.04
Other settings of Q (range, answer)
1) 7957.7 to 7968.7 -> 5.116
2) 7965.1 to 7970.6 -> 5.309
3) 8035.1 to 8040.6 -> 5.261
